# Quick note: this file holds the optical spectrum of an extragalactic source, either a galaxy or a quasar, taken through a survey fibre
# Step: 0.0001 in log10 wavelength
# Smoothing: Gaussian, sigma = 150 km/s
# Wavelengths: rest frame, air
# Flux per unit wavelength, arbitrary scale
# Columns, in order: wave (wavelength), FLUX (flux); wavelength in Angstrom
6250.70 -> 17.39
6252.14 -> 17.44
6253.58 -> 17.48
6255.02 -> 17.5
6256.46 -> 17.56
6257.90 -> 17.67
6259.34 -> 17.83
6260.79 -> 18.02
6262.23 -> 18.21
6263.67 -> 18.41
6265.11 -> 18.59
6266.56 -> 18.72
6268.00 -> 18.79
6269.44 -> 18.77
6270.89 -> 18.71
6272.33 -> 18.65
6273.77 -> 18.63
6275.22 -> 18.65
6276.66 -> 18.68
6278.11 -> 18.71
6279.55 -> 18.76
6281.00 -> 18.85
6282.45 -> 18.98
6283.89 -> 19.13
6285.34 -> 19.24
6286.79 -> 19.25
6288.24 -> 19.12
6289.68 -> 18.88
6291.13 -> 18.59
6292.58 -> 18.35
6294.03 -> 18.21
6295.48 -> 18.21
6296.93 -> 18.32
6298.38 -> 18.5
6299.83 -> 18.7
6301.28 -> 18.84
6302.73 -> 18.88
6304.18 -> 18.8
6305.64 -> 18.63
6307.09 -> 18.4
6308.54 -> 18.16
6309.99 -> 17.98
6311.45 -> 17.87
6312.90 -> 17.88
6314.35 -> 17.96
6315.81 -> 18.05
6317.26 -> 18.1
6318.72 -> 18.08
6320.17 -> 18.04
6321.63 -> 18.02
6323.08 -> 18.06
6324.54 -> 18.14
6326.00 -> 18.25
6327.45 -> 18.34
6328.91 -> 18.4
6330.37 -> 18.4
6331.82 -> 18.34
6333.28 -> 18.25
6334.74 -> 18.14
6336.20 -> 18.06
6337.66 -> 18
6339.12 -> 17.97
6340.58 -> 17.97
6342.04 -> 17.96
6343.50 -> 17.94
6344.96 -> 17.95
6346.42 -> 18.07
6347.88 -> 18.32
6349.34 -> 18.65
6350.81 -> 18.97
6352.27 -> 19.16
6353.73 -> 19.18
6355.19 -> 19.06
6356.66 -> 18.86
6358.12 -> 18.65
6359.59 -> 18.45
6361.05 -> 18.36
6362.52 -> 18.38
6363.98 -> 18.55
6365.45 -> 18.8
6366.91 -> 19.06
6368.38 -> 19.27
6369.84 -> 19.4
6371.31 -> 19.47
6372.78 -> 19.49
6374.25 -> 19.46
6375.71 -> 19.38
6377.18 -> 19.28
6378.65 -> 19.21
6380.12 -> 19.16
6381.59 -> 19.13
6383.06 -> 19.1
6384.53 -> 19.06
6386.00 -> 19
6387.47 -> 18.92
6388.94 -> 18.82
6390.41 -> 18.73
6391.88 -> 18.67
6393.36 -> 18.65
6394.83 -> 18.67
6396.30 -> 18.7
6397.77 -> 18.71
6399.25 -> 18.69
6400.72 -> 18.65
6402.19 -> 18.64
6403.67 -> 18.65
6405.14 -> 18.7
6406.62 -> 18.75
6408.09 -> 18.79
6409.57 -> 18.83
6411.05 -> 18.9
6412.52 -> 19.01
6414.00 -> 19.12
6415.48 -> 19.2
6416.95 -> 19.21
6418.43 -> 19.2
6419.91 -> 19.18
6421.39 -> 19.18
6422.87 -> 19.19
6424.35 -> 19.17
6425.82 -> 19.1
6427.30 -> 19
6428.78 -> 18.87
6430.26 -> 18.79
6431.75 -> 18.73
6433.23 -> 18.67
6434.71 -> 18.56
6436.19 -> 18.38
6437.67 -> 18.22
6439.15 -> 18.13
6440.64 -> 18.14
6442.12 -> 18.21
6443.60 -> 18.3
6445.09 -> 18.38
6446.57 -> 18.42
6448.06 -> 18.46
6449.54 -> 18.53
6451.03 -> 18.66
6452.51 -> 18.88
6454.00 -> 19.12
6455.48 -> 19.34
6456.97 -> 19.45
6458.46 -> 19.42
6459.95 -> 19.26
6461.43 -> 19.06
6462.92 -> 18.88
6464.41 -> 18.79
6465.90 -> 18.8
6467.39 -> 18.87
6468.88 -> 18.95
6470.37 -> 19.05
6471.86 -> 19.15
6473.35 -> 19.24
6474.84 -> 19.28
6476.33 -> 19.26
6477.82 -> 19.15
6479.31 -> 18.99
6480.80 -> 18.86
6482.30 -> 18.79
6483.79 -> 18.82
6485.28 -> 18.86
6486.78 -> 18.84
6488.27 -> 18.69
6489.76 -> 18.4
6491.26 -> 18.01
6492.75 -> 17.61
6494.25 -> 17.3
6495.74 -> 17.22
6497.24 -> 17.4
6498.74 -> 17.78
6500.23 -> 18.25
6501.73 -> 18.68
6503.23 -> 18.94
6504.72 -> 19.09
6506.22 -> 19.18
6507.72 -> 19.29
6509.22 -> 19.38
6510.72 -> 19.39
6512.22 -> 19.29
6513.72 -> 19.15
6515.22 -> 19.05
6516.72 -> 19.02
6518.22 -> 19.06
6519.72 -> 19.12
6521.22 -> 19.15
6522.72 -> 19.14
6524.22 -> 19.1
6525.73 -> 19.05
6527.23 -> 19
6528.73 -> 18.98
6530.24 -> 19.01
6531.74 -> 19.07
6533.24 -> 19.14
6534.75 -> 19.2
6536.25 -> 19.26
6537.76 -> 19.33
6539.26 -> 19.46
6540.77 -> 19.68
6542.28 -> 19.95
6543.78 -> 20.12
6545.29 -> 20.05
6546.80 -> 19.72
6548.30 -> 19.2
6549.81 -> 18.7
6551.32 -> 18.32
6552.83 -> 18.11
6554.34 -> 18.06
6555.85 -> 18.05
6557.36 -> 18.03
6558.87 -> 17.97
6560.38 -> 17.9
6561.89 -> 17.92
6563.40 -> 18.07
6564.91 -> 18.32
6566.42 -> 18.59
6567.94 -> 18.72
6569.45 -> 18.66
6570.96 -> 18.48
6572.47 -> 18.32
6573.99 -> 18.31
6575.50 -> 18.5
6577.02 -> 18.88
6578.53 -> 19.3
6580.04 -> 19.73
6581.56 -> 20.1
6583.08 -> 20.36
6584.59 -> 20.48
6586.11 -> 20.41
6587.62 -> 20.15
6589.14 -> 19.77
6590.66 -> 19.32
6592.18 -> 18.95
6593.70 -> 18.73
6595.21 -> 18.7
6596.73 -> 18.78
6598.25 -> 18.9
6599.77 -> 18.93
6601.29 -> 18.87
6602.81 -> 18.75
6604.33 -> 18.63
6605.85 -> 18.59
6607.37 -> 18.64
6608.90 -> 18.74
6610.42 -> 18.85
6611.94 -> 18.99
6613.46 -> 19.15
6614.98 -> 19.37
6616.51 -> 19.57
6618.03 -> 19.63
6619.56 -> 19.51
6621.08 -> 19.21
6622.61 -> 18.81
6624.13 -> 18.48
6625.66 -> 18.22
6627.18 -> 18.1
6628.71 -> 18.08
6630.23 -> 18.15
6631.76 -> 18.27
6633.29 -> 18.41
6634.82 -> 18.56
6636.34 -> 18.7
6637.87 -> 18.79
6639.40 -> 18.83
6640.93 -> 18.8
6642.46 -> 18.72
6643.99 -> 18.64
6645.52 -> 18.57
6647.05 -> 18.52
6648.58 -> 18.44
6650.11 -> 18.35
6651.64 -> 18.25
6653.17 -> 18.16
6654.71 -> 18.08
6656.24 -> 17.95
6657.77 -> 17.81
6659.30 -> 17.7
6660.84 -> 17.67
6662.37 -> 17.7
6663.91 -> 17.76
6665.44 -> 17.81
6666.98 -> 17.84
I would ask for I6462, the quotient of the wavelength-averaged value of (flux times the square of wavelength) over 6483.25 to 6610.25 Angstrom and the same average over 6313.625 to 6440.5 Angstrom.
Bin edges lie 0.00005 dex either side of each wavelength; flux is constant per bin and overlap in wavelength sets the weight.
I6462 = 1.1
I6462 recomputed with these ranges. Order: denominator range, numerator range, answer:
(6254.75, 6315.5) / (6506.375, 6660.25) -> 1.12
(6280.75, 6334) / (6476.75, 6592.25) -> 1.10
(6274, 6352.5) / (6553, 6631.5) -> 1.12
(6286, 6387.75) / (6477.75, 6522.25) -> 1.06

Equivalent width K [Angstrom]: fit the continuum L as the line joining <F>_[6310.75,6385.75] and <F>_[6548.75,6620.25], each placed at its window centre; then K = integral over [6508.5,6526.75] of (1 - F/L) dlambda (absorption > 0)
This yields -0.4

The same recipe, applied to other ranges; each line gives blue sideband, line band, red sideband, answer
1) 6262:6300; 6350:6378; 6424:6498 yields -0.5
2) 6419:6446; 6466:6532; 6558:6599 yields 0.0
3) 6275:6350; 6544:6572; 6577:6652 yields 0.5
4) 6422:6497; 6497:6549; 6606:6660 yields -1.3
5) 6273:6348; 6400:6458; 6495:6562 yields -0.4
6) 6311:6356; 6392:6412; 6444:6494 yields -0.2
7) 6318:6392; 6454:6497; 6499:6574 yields 0.1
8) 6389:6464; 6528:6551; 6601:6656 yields -0.8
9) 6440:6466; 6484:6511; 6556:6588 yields 0.5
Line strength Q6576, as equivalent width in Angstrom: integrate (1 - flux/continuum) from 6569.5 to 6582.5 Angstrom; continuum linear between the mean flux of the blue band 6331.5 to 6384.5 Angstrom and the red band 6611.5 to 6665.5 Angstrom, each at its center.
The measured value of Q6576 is -0.3 Angstrom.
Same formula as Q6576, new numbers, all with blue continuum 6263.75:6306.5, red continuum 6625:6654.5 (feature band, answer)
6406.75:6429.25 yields -0.5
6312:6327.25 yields 0.5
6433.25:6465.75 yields -0.2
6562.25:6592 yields -1.1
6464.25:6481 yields -0.4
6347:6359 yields -0.1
